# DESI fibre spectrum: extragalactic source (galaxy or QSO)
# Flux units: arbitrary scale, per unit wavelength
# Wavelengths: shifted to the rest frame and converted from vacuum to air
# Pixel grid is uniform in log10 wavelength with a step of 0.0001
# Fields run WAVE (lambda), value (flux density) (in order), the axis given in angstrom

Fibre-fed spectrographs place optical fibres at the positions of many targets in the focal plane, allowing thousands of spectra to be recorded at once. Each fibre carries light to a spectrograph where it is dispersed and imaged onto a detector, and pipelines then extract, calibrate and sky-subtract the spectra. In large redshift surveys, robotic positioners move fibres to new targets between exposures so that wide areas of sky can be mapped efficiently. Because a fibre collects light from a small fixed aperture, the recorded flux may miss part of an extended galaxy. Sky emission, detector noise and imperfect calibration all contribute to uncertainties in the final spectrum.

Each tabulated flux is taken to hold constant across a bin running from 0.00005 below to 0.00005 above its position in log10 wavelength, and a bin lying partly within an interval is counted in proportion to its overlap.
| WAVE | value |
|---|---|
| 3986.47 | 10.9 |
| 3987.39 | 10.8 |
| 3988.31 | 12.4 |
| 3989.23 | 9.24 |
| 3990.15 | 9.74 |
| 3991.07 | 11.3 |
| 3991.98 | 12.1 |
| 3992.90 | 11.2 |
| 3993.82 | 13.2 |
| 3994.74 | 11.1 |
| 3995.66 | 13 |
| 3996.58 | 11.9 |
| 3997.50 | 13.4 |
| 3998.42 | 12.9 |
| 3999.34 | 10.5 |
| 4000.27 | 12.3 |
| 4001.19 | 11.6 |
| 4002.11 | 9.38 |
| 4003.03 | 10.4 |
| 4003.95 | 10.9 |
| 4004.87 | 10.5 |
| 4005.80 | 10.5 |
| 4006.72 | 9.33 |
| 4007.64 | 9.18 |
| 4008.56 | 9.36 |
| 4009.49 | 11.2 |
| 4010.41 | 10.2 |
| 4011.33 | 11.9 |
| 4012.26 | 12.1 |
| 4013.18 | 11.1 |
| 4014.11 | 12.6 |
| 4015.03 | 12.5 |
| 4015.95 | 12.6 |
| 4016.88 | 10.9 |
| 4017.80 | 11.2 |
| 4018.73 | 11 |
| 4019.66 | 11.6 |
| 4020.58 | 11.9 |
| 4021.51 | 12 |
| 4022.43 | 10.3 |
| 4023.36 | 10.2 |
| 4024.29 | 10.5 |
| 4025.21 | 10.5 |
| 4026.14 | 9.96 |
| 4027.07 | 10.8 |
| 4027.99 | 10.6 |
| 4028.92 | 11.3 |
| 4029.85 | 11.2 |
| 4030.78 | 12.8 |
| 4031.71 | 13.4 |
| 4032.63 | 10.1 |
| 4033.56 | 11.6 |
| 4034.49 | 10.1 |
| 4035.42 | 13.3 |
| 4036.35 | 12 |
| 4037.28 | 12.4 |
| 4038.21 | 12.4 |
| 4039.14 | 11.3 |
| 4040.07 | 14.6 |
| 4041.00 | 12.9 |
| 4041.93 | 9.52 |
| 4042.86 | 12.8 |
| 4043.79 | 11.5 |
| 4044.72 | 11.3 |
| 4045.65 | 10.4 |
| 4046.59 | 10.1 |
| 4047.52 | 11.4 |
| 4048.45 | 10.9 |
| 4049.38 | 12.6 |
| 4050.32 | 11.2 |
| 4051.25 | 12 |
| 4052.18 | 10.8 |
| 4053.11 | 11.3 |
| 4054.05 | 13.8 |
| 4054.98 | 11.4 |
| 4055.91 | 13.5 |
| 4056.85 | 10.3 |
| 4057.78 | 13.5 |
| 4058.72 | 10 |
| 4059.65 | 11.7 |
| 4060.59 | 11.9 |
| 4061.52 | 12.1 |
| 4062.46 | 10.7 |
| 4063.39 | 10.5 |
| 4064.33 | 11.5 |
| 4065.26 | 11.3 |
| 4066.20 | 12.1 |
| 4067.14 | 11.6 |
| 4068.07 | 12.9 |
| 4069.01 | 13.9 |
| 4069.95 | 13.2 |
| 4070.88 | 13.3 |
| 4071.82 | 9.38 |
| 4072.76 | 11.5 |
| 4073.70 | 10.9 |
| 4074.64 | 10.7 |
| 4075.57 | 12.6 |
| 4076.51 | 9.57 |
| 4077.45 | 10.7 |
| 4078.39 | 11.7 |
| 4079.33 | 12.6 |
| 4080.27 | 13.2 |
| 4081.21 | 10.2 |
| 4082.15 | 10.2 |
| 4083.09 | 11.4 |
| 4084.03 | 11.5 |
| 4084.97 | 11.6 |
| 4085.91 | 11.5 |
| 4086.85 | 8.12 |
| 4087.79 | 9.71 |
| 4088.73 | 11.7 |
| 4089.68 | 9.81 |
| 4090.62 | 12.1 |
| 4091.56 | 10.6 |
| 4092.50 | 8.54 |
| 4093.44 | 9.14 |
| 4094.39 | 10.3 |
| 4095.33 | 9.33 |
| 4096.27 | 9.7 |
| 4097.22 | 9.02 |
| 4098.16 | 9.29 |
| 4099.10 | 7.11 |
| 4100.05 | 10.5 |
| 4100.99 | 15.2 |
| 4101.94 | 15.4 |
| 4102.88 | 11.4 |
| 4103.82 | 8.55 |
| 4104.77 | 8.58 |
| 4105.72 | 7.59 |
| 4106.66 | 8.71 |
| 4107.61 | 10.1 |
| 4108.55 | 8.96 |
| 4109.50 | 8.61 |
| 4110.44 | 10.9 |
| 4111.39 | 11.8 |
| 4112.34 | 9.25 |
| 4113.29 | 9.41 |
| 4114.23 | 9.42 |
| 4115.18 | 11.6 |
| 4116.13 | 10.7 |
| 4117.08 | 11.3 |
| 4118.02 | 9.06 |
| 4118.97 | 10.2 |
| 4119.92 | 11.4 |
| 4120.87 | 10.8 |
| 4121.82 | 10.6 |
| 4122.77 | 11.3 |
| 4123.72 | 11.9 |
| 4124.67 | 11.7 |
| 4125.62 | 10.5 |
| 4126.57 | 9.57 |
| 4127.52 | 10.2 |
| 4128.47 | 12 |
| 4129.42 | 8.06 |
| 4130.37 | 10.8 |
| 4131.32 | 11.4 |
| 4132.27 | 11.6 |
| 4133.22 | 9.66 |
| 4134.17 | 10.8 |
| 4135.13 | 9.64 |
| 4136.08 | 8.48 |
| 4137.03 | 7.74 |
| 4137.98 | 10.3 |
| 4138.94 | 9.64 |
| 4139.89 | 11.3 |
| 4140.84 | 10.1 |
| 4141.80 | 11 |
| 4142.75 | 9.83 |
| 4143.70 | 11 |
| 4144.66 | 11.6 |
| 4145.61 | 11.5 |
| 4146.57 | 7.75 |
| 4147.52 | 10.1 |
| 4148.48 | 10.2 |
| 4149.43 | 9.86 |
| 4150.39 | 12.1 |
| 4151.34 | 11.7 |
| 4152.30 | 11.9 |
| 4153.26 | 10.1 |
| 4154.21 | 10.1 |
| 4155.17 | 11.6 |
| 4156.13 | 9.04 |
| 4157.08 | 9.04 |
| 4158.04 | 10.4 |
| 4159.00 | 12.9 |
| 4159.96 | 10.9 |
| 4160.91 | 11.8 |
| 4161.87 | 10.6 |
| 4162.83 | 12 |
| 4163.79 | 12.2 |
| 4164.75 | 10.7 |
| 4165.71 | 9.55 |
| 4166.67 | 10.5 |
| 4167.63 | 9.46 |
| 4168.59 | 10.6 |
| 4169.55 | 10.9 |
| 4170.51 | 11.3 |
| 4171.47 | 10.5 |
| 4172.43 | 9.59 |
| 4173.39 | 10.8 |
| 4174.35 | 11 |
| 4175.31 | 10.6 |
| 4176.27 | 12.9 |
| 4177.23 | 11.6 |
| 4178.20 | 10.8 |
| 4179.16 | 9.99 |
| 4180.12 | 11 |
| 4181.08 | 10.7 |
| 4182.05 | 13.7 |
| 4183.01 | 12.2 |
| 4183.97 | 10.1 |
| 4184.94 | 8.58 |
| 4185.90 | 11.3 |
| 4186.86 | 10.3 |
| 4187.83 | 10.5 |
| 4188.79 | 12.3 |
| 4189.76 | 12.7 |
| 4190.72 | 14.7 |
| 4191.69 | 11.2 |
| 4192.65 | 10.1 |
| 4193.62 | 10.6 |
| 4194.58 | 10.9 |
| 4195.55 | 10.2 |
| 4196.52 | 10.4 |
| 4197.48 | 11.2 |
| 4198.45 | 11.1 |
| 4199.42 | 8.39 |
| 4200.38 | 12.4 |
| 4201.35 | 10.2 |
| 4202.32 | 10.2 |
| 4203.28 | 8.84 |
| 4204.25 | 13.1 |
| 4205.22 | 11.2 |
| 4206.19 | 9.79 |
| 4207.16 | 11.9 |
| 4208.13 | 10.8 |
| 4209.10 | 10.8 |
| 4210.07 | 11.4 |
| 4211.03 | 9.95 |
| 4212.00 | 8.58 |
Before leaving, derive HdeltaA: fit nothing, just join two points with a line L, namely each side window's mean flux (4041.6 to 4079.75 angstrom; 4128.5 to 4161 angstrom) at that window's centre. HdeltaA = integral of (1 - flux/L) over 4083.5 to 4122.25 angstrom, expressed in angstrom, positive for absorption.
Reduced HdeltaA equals 2.7 angstrom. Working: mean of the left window 11.6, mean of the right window 10.4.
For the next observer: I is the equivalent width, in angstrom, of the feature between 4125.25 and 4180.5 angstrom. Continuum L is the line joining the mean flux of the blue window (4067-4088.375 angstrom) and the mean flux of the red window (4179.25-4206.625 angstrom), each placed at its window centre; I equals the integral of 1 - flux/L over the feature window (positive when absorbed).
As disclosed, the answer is 2.8 angstrom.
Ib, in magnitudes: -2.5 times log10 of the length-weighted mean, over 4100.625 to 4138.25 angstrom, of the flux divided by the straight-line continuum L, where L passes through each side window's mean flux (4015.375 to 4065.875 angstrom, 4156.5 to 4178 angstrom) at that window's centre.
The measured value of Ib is 0.08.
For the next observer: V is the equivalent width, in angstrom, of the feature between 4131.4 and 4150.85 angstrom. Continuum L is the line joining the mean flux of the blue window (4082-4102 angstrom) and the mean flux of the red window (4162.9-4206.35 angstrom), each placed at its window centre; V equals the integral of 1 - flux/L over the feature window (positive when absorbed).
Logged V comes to 0.8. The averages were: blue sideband 10.4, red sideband 10.9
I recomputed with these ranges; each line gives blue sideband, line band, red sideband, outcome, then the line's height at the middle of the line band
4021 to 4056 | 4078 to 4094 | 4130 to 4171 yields 0.5 angstrom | 11.1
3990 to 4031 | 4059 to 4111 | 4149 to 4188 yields 1.1 angstrom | 11.1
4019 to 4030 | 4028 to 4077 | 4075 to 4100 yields -4.6 angstrom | 10.7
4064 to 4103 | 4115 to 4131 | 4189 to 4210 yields 0.6 angstrom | 11.1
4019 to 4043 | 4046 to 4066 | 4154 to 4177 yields -0.3 angstrom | 11.4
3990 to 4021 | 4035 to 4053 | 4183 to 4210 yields -0.8 angstrom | 11.2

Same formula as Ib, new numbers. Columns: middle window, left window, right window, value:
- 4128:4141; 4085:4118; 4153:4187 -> 0.037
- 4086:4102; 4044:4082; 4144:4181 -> 0.112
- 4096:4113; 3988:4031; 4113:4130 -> 0.065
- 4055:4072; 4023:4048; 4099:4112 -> -0.085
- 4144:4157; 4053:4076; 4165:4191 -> 0.067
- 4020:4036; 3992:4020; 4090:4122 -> -0.015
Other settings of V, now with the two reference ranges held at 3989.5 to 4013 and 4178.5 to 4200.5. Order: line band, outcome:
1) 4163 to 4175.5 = 0.5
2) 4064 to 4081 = -1.0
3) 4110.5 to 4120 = 0.6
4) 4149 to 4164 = 0.1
